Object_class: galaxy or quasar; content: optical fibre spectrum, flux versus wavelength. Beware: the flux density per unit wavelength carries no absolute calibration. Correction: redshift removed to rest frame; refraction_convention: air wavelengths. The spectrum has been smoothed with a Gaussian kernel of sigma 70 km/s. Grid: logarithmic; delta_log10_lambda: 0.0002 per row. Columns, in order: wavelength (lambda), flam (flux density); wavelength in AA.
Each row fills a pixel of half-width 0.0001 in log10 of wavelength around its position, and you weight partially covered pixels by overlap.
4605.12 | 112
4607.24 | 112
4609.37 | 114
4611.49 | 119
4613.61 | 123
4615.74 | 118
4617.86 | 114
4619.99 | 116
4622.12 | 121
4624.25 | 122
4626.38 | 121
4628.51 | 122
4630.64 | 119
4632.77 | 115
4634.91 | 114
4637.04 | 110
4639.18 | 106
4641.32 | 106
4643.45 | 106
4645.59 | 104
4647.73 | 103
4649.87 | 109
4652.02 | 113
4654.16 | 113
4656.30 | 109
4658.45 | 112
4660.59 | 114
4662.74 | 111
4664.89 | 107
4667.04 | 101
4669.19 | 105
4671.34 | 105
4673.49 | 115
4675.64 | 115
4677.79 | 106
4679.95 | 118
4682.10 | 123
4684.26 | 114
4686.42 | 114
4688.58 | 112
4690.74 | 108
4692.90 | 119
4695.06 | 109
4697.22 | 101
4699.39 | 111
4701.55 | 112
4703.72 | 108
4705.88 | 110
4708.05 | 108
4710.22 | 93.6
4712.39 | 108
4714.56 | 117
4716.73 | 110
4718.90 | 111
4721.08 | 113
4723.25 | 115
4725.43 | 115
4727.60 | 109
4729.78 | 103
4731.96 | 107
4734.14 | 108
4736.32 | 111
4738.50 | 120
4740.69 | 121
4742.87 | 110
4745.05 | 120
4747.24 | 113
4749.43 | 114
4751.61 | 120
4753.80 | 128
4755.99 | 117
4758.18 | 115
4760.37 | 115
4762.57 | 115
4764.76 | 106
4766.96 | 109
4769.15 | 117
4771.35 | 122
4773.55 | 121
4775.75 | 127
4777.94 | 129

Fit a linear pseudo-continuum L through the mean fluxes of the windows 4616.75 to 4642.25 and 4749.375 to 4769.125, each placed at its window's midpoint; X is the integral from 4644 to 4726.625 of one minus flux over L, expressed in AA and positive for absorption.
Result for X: 3.79 AA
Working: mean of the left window 116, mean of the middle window 110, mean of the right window 116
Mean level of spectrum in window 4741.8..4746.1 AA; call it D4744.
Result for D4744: 115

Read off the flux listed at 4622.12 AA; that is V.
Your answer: 121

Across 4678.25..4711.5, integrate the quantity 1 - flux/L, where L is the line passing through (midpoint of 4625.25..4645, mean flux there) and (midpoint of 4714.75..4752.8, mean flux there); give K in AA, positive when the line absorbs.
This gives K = 0.7 AA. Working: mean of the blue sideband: 113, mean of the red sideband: 113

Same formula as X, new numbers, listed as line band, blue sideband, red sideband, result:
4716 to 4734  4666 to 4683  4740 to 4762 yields 0.8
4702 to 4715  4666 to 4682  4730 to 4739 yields 0.4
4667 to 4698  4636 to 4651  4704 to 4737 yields -1.1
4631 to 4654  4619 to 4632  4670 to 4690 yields 1.7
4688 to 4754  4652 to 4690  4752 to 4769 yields 1.2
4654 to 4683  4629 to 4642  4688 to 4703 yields 0.1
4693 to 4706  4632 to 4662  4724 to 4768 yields 0.3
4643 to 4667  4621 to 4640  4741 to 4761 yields 1.6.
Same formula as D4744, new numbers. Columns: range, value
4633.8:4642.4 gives 109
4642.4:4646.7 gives 105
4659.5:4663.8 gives 113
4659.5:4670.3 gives 108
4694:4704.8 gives 108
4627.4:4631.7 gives 121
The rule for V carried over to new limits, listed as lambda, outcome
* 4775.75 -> 127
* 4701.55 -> 112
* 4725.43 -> 115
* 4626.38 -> 121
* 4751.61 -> 120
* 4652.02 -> 113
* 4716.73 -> 110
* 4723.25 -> 115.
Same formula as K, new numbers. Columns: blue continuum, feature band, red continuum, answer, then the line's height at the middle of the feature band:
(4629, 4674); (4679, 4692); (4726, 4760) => -0.4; 111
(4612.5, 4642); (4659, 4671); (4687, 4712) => 0.5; 112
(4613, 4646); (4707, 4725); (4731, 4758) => 0.9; 116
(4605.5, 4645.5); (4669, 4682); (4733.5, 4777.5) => 0.4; 116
